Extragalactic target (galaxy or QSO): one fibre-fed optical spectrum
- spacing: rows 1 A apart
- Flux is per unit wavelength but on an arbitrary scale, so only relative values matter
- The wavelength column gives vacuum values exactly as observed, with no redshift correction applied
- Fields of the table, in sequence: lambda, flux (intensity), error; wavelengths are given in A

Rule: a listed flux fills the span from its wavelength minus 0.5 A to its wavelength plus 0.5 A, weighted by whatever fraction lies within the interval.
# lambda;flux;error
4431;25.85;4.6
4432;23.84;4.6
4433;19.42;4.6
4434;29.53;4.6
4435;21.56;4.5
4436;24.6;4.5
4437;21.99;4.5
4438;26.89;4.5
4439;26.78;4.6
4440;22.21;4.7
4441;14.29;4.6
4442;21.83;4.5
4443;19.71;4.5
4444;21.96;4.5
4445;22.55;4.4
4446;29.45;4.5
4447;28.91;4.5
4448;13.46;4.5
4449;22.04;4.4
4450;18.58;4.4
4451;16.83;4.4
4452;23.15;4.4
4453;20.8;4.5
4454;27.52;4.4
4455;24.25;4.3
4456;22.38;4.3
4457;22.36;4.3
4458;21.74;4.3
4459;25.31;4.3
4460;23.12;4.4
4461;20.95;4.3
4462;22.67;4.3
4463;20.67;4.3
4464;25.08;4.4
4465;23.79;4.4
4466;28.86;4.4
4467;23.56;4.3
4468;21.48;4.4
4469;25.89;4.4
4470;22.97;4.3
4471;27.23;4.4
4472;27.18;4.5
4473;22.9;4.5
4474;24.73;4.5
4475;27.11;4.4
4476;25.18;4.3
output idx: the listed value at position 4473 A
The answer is 22.9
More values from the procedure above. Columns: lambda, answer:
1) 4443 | 19.71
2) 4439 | 26.78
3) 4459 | 25.31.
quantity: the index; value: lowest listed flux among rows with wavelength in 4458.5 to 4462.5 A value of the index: 20.95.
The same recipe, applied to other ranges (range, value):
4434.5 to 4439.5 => 21.56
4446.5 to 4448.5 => 13.46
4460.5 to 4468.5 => 20.67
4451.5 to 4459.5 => 20.8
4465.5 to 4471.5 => 21.48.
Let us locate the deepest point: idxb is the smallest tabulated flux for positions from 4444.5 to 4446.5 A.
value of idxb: 22.55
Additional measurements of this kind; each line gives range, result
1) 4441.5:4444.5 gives 19.71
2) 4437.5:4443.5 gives 14.29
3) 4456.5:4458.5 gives 21.74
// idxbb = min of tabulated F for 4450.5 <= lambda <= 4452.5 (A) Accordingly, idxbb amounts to 16.83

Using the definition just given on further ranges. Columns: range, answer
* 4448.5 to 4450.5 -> 18.58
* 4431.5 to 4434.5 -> 19.42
